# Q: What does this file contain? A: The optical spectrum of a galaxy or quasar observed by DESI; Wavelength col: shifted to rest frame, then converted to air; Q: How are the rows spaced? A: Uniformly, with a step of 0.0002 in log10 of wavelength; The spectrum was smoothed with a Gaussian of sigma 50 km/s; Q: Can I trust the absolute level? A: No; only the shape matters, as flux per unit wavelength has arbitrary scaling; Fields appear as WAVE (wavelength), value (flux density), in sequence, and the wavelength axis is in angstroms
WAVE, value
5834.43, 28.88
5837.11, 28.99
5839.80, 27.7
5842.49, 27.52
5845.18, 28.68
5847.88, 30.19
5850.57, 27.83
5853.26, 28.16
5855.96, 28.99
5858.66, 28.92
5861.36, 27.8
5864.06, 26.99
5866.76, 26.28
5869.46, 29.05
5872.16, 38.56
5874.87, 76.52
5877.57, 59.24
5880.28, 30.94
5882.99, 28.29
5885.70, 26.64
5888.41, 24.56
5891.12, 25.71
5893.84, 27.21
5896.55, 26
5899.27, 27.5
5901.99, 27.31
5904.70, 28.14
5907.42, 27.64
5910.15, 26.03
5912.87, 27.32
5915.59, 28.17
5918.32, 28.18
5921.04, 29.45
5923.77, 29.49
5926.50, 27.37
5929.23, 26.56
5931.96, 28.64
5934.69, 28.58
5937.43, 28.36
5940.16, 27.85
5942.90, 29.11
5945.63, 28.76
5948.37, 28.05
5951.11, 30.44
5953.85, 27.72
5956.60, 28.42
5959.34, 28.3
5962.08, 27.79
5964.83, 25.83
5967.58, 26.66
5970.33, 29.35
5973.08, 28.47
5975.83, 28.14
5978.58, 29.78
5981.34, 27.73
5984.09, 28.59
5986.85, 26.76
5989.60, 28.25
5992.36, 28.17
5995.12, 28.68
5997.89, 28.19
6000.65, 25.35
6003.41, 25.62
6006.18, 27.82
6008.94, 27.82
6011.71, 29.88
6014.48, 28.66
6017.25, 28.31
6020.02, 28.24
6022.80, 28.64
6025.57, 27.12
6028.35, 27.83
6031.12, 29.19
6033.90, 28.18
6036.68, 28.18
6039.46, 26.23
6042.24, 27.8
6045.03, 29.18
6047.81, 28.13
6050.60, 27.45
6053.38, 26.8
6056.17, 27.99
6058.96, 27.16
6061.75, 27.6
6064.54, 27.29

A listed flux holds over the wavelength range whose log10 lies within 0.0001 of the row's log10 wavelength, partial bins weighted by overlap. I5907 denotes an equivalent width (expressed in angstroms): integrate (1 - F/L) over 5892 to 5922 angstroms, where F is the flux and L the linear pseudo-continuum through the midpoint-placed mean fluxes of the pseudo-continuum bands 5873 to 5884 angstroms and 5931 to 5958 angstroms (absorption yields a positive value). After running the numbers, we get 9.3 angstroms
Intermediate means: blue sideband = 48.9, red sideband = 28.6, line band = 27.5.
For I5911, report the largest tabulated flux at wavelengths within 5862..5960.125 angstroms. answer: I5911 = 76.52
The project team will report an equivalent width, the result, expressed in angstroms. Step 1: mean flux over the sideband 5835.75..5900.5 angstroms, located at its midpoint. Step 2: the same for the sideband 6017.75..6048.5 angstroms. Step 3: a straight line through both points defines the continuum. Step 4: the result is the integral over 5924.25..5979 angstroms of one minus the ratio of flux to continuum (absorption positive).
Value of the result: 2.96 angstroms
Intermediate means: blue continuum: 31.6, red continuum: 28.1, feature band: 28.2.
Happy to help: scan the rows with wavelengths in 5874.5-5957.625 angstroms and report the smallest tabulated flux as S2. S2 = 24.56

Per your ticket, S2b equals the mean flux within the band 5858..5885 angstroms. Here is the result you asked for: 37.2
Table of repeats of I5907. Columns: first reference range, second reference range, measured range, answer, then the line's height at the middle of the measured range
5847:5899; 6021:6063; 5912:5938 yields 2.3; 31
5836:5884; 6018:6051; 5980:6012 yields 1.7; 29.2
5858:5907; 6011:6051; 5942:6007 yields 4.0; 29.8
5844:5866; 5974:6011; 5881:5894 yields 0.7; 28.2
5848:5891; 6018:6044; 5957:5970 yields 1.2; 30.3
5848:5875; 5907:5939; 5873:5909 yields -4.0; 30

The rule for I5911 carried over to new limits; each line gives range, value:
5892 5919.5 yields 28.18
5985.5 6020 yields 29.88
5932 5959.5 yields 30.44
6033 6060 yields 29.18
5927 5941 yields 28.64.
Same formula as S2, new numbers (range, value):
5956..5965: 25.83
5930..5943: 27.85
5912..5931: 26.56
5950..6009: 25.35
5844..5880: 26.28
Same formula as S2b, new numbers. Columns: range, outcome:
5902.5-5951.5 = 28.2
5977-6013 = 27.9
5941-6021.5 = 28.1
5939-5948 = 28.5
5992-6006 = 27.2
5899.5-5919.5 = 27.5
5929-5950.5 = 28.4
